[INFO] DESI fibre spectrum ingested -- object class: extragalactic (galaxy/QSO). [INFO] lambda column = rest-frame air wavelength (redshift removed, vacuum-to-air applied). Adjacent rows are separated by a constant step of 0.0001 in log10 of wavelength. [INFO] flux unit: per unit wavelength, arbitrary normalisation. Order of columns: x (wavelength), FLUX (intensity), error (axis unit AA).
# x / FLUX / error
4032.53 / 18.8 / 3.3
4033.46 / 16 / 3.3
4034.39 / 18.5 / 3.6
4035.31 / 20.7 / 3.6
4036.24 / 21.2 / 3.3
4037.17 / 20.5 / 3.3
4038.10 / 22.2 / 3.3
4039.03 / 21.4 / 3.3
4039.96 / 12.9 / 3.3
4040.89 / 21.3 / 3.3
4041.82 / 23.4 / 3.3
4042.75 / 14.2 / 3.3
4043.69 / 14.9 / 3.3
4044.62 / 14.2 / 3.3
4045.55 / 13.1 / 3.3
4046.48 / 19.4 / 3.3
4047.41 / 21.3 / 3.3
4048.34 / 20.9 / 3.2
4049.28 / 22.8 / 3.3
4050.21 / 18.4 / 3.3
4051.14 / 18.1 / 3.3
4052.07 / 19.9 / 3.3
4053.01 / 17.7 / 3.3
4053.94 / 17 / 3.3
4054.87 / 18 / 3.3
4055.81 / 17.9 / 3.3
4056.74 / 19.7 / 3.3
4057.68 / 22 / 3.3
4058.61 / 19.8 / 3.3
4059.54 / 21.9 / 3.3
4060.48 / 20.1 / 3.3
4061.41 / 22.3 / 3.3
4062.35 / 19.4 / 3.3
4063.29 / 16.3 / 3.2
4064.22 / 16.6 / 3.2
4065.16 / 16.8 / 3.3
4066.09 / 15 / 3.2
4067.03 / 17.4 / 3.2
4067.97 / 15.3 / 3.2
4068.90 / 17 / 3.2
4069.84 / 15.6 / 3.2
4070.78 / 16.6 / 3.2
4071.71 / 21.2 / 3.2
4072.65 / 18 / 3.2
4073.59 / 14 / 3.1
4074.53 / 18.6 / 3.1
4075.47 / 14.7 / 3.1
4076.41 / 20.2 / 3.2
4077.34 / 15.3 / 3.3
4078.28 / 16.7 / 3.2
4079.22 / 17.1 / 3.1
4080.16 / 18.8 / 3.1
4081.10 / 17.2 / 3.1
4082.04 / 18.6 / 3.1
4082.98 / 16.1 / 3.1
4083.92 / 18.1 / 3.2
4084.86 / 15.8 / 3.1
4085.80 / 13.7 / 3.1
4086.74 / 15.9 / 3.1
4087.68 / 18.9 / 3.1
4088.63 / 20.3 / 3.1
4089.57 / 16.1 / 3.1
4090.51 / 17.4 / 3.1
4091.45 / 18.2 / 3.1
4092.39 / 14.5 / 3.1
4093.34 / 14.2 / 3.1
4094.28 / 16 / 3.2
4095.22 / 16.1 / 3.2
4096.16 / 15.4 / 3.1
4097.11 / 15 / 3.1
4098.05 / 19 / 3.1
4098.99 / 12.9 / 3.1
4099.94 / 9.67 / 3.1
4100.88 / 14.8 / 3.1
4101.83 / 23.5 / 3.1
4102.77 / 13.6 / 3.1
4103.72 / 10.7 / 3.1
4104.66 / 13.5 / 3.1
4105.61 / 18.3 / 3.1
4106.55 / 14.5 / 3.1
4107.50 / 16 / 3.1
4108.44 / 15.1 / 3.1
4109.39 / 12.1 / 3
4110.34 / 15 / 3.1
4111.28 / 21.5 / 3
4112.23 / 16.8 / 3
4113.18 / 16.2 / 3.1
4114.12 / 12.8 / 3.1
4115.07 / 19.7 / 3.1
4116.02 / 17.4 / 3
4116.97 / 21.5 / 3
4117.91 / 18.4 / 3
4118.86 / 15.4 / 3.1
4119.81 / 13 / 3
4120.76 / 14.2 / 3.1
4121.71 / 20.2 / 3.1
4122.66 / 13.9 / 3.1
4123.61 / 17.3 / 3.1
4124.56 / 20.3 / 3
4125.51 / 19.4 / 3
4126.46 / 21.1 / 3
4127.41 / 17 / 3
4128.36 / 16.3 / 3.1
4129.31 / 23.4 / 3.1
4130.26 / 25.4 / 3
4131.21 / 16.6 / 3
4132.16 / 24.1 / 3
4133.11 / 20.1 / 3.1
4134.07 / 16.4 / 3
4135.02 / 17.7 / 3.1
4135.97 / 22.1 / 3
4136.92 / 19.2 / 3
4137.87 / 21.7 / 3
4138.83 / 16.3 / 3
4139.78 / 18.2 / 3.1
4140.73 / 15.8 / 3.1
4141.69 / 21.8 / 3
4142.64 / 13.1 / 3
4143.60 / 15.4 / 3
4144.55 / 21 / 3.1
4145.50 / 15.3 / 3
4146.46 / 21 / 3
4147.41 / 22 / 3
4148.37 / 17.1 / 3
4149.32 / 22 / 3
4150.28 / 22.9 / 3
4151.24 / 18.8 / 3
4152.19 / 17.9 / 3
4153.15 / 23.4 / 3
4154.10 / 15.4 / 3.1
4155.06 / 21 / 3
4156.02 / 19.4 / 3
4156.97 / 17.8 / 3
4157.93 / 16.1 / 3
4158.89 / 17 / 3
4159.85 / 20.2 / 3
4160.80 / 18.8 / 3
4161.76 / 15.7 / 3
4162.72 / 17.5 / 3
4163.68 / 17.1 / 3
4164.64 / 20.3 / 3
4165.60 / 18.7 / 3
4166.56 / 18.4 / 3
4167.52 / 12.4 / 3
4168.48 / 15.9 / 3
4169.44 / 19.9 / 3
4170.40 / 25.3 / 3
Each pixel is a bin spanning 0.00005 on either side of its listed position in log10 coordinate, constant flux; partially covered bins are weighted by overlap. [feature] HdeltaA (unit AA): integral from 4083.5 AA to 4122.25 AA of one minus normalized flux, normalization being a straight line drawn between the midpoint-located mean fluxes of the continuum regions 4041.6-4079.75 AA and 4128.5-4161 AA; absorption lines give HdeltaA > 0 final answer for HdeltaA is 5.2 AA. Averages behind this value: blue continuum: 18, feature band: 16.1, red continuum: 19.2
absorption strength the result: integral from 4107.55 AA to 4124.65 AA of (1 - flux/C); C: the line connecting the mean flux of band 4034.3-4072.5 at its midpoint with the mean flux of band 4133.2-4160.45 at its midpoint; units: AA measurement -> 1.9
